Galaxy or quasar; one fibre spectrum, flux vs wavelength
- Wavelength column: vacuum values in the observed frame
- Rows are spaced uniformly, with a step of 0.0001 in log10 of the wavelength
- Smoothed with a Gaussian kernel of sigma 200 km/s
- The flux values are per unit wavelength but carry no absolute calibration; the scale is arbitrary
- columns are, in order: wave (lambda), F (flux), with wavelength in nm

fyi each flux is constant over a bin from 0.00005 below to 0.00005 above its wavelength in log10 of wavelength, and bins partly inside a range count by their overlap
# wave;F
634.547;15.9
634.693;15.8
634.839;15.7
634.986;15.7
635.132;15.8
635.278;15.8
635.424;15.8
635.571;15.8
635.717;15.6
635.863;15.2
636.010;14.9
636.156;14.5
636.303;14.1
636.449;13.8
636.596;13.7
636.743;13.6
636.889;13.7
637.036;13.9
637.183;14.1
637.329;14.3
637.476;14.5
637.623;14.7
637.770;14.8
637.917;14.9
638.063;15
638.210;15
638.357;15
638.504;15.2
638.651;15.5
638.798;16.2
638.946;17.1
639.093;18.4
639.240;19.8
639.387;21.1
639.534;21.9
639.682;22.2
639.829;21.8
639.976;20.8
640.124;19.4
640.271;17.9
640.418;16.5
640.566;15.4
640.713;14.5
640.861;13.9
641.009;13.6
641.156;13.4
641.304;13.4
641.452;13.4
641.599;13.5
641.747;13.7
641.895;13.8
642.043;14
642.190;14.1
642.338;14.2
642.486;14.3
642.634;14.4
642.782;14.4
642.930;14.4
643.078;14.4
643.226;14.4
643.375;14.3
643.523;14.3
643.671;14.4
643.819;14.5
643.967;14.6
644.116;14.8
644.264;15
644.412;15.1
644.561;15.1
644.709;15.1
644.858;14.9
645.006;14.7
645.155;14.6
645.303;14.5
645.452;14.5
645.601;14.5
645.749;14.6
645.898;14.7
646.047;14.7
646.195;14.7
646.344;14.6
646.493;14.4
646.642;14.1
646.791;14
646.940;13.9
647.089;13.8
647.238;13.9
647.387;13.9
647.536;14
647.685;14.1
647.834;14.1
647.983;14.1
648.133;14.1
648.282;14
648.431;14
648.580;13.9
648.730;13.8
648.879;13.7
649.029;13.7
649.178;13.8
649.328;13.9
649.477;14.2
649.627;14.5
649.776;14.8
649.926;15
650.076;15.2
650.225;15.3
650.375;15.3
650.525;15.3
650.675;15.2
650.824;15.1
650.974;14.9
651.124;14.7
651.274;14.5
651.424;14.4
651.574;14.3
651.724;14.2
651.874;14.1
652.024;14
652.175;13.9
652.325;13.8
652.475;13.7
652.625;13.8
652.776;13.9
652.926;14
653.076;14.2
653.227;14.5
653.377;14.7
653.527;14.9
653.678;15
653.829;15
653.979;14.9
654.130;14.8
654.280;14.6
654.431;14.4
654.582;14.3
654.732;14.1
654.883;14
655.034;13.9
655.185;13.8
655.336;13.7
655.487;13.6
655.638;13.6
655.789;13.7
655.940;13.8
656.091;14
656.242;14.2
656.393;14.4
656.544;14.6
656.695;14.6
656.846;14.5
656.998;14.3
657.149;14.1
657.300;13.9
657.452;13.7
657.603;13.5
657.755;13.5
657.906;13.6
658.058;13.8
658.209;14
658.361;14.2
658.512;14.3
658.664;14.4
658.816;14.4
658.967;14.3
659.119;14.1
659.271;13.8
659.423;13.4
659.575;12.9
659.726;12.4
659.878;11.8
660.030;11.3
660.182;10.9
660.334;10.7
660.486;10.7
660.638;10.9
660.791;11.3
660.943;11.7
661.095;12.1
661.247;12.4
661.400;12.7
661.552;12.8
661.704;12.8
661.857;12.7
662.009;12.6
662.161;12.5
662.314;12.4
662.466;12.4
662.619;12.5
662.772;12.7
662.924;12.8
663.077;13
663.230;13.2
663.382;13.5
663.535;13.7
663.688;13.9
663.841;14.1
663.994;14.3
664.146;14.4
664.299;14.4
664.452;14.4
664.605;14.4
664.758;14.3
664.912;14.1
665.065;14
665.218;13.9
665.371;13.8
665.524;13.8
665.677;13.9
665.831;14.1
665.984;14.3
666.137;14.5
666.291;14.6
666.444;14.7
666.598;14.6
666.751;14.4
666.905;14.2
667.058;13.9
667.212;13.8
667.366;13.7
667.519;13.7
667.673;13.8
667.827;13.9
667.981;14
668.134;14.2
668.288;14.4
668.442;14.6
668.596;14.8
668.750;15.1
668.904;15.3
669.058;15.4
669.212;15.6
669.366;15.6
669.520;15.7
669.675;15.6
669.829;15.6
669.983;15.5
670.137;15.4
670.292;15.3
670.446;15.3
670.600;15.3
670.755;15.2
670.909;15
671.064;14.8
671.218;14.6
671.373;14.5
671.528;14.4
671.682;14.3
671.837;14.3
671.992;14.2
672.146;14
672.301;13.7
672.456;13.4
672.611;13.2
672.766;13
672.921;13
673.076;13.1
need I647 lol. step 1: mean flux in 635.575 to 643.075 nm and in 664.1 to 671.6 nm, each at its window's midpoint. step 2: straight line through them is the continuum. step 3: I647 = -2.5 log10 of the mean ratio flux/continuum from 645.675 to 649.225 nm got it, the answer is 0.09 mag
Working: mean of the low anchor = 15.5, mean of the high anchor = 14.6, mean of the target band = 14.1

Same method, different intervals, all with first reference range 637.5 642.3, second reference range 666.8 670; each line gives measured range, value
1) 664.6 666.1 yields 0.058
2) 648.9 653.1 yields 0.087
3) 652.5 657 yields 0.085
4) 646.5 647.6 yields 0.136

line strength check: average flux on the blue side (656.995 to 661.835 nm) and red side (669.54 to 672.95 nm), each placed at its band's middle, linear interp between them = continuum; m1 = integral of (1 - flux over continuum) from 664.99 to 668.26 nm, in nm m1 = -0.04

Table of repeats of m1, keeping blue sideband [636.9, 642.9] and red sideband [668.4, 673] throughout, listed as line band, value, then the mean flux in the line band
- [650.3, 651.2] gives 0.02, 15.1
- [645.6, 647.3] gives 0.14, 14.3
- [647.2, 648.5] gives 0.13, 14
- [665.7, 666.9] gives 0.04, 14.4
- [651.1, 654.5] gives 0.22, 14.4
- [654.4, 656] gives 0.15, 13.9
